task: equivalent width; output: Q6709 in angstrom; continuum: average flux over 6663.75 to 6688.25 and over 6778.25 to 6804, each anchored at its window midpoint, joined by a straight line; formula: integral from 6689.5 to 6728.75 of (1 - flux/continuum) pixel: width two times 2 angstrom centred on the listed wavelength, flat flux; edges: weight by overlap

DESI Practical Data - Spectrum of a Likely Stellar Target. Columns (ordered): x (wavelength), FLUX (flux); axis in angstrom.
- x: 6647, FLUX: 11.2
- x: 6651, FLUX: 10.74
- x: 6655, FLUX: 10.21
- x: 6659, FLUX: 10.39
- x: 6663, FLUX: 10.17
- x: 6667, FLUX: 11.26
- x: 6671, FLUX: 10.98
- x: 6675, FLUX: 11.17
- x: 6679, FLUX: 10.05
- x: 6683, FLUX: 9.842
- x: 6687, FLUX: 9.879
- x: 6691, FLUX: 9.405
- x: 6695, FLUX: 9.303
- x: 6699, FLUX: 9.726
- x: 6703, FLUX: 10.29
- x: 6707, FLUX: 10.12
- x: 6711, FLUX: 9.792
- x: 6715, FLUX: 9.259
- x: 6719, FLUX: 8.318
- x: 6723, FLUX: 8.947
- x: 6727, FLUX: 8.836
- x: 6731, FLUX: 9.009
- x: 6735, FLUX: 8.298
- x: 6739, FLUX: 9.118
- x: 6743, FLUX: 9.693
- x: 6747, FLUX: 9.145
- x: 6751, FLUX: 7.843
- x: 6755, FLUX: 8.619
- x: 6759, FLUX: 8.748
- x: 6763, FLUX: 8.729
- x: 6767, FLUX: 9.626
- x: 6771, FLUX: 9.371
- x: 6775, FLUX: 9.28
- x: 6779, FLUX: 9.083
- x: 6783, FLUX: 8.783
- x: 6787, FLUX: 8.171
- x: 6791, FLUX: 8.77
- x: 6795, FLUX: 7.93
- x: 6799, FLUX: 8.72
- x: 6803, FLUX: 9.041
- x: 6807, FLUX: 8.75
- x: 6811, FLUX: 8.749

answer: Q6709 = 2.27 angstrom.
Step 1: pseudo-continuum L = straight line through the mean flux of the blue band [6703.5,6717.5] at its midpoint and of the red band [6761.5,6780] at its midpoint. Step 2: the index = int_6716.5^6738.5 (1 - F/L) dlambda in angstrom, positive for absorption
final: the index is 1.99 angstrom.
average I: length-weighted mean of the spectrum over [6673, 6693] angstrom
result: 10.1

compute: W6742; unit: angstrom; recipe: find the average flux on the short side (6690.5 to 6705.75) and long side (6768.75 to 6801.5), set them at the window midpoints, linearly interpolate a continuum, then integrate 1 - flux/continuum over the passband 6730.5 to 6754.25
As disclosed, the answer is 1.07 angstrom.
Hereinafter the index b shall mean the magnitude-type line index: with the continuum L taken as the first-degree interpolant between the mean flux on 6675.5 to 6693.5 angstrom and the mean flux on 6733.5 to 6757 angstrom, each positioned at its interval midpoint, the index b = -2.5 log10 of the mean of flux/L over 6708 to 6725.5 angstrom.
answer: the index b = 0.02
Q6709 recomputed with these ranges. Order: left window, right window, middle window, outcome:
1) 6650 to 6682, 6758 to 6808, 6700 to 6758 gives 3.4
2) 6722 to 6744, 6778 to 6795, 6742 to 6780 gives -1.0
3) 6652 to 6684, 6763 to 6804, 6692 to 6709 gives 0.4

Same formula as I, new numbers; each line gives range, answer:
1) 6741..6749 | 9.42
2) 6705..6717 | 9.72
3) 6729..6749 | 9.05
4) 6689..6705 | 9.68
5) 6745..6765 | 8.62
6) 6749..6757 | 8.23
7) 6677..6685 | 9.95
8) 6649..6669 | 10.6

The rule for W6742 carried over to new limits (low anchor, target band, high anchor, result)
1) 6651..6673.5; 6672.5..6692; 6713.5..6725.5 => -0.24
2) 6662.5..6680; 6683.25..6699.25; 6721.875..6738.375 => 0.84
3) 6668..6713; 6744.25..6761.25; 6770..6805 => 1.11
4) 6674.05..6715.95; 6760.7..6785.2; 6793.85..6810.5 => -0.39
